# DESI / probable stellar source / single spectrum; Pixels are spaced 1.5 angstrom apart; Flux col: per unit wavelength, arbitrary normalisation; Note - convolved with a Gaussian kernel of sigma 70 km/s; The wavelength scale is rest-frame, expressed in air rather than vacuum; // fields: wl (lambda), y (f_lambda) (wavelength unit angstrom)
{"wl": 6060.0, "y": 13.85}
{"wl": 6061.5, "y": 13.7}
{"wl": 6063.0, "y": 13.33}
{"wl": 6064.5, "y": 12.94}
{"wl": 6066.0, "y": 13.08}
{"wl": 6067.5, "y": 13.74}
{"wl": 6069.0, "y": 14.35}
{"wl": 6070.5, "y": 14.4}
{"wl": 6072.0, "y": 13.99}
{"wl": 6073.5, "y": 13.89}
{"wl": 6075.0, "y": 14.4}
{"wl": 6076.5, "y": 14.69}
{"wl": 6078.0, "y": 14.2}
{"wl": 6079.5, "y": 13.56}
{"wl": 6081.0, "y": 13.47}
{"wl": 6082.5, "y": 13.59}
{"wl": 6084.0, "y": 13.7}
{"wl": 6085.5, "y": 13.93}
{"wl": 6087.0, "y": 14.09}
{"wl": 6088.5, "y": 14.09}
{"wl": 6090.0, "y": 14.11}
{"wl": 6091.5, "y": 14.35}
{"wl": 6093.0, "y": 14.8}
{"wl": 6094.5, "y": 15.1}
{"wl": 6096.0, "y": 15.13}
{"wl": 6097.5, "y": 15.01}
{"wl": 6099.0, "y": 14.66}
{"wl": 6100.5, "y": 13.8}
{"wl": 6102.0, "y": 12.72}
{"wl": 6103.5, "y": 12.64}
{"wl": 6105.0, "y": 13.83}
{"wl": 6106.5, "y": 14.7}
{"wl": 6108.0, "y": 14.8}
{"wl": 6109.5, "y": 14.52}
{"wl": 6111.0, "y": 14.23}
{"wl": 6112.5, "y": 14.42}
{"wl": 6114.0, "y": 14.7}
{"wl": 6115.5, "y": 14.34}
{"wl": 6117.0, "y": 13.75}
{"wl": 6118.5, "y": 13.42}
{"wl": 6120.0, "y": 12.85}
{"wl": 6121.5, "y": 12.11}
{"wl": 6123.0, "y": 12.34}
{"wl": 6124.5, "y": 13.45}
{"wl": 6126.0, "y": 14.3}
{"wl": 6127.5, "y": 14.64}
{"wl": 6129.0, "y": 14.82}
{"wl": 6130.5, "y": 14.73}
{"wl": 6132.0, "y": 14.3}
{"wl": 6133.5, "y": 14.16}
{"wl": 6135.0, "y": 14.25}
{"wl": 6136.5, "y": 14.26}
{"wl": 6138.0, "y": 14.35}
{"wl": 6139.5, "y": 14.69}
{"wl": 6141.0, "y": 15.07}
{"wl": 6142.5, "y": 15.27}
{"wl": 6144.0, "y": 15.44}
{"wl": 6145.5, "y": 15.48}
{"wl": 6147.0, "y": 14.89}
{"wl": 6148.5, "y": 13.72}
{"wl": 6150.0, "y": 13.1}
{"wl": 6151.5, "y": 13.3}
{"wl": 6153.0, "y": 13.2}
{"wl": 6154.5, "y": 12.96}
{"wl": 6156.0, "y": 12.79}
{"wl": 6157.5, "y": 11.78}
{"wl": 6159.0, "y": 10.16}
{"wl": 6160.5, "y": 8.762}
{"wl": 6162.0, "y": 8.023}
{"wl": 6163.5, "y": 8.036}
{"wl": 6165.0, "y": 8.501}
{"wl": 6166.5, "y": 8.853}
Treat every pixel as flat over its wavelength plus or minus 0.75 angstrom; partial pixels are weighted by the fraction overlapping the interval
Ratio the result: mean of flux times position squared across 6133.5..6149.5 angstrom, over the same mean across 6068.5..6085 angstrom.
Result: 1.07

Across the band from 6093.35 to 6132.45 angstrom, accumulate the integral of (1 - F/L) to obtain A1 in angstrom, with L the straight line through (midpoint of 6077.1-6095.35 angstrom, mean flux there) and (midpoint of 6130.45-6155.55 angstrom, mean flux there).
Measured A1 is 0.3 angstrom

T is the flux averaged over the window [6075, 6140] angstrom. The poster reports 14.1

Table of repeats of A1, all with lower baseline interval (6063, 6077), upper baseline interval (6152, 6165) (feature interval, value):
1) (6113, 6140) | -4.96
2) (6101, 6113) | -1.38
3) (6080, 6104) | -1.84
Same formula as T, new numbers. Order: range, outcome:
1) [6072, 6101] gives 14.2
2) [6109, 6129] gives 13.8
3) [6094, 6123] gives 14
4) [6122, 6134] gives 14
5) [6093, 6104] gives 14.2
